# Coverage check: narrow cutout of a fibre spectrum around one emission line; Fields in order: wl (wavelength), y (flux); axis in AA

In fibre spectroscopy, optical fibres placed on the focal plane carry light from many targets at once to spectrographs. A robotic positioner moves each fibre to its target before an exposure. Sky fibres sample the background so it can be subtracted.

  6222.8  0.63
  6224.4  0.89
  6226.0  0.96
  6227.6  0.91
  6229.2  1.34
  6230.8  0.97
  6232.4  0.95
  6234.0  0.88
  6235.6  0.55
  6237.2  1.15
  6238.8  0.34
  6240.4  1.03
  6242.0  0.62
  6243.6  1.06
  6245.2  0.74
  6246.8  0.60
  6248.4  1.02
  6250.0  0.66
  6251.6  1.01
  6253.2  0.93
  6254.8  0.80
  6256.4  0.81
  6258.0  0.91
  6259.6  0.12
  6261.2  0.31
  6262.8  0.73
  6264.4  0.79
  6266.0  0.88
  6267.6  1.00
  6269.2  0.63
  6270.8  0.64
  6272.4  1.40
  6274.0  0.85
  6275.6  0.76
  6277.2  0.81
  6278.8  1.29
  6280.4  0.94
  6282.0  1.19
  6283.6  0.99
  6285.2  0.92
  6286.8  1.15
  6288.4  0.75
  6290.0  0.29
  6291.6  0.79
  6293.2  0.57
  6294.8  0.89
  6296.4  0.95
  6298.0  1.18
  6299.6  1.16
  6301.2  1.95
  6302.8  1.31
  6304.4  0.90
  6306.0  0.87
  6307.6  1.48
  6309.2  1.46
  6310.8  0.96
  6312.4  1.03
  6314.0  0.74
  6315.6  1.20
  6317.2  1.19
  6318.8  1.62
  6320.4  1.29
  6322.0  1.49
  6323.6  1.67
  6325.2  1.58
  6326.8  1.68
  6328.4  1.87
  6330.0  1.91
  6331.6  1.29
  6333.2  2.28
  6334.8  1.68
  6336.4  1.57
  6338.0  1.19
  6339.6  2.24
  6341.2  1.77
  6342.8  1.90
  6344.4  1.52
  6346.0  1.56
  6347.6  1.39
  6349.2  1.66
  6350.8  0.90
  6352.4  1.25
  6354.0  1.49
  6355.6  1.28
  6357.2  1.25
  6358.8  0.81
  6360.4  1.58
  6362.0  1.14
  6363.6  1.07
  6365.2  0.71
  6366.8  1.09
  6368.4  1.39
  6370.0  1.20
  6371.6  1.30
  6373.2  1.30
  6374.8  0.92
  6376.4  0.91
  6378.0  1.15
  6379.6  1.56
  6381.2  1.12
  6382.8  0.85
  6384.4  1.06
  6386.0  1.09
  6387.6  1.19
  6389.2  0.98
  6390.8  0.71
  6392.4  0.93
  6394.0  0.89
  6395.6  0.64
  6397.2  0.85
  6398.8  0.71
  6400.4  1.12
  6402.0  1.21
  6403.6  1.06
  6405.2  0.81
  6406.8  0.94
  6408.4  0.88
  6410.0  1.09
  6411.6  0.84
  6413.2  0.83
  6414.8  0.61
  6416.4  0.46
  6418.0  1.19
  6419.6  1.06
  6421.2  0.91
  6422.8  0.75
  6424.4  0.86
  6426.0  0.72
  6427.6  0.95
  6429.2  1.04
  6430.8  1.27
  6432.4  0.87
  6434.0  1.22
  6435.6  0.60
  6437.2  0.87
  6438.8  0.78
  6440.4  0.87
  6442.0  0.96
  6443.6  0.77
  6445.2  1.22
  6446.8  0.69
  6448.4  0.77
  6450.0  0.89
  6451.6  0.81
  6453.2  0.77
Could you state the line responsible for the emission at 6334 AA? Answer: Mg II 2798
